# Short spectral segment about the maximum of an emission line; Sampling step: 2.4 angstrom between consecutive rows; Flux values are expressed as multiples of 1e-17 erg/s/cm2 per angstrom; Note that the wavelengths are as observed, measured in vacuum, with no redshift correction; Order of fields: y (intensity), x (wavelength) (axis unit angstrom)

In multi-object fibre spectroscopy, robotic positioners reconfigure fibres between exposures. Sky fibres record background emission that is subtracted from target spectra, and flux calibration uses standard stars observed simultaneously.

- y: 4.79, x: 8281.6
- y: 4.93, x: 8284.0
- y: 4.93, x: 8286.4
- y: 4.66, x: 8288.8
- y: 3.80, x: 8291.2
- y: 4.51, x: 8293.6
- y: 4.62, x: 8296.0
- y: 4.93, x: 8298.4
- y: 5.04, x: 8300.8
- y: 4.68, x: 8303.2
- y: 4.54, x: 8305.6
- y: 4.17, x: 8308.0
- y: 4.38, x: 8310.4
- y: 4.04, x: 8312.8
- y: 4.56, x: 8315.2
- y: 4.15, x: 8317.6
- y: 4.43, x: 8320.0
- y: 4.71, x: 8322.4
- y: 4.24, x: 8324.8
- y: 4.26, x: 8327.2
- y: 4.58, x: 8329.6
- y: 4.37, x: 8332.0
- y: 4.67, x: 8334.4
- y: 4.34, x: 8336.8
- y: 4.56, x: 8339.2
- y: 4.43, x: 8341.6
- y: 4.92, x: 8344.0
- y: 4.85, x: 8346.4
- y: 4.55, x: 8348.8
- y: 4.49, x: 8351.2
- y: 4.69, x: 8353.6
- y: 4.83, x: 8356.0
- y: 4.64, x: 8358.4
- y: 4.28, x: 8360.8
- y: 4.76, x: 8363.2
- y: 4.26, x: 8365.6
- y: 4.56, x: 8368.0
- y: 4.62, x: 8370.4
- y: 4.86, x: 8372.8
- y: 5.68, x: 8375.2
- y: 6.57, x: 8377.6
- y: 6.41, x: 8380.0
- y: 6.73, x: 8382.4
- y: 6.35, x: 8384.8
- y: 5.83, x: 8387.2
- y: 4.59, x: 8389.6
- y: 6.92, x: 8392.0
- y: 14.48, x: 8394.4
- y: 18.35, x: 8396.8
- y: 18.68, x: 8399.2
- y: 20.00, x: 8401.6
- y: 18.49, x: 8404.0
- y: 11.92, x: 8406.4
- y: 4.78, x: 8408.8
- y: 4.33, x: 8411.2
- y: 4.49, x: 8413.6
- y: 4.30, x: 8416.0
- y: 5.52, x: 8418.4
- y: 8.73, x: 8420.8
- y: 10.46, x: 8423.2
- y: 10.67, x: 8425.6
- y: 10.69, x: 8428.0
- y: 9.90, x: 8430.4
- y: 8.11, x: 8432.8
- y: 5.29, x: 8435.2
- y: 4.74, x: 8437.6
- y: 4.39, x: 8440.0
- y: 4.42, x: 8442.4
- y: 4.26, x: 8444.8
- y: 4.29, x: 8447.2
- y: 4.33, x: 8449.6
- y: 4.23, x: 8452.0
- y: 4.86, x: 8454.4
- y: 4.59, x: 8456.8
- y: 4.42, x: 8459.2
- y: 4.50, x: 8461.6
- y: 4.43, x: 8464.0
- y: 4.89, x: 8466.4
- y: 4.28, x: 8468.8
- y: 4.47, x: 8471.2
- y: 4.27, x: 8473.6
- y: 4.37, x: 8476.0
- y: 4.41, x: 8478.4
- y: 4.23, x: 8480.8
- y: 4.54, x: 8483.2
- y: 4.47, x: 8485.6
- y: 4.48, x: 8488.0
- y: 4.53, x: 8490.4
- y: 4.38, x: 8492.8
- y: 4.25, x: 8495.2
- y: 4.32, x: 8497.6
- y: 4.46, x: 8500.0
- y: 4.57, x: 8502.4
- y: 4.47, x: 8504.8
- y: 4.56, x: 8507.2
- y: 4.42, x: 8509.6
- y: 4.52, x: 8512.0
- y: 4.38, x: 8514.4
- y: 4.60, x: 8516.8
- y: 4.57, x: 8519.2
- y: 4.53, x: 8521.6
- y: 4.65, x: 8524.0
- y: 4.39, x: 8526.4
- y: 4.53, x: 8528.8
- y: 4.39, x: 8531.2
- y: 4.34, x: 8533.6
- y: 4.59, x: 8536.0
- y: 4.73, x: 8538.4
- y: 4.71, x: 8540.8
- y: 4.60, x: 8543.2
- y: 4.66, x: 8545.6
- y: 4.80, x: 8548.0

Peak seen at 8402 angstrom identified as H-alpha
